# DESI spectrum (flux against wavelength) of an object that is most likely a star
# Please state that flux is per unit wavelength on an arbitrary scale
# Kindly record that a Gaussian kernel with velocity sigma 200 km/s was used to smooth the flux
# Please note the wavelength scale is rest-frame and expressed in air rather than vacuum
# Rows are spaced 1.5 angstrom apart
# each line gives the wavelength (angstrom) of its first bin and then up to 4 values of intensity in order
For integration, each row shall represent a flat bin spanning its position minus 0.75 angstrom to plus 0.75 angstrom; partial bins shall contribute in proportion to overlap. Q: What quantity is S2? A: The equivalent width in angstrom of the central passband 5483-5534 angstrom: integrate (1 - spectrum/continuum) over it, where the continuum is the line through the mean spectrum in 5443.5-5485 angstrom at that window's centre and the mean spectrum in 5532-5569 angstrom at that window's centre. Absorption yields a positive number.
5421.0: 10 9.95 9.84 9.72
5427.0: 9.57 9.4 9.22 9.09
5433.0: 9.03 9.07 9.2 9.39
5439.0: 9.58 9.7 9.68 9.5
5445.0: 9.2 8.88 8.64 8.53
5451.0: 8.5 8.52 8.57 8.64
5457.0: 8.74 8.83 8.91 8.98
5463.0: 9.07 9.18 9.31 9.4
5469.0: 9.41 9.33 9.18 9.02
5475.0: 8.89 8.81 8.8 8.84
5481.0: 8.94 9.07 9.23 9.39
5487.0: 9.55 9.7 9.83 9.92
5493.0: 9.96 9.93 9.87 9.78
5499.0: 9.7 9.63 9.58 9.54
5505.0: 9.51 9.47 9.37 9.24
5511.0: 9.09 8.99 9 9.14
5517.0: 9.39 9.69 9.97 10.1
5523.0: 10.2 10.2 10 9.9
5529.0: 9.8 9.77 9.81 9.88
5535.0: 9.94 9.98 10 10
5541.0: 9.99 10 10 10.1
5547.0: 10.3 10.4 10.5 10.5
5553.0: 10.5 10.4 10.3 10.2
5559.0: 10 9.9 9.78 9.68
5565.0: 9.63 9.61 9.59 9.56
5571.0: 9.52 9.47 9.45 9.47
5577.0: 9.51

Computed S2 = -0.7 angstrom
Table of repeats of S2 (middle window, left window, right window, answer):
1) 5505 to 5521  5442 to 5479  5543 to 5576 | 0.23 angstrom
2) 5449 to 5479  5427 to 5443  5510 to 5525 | 1.56 angstrom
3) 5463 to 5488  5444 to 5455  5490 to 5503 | 0.42 angstrom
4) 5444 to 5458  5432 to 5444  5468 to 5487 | 0.88 angstrom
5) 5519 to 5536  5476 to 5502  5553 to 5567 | -0.36 angstrom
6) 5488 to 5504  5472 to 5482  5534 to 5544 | -0.93 angstrom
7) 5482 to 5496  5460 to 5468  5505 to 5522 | -0.55 angstrom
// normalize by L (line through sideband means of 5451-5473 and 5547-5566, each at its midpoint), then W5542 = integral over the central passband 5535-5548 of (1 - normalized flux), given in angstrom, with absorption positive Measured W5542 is -0.1 angstrom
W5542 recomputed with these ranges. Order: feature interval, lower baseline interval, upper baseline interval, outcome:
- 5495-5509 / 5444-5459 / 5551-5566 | -0.4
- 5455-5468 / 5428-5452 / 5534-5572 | 0.4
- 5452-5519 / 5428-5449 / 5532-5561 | 2.6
